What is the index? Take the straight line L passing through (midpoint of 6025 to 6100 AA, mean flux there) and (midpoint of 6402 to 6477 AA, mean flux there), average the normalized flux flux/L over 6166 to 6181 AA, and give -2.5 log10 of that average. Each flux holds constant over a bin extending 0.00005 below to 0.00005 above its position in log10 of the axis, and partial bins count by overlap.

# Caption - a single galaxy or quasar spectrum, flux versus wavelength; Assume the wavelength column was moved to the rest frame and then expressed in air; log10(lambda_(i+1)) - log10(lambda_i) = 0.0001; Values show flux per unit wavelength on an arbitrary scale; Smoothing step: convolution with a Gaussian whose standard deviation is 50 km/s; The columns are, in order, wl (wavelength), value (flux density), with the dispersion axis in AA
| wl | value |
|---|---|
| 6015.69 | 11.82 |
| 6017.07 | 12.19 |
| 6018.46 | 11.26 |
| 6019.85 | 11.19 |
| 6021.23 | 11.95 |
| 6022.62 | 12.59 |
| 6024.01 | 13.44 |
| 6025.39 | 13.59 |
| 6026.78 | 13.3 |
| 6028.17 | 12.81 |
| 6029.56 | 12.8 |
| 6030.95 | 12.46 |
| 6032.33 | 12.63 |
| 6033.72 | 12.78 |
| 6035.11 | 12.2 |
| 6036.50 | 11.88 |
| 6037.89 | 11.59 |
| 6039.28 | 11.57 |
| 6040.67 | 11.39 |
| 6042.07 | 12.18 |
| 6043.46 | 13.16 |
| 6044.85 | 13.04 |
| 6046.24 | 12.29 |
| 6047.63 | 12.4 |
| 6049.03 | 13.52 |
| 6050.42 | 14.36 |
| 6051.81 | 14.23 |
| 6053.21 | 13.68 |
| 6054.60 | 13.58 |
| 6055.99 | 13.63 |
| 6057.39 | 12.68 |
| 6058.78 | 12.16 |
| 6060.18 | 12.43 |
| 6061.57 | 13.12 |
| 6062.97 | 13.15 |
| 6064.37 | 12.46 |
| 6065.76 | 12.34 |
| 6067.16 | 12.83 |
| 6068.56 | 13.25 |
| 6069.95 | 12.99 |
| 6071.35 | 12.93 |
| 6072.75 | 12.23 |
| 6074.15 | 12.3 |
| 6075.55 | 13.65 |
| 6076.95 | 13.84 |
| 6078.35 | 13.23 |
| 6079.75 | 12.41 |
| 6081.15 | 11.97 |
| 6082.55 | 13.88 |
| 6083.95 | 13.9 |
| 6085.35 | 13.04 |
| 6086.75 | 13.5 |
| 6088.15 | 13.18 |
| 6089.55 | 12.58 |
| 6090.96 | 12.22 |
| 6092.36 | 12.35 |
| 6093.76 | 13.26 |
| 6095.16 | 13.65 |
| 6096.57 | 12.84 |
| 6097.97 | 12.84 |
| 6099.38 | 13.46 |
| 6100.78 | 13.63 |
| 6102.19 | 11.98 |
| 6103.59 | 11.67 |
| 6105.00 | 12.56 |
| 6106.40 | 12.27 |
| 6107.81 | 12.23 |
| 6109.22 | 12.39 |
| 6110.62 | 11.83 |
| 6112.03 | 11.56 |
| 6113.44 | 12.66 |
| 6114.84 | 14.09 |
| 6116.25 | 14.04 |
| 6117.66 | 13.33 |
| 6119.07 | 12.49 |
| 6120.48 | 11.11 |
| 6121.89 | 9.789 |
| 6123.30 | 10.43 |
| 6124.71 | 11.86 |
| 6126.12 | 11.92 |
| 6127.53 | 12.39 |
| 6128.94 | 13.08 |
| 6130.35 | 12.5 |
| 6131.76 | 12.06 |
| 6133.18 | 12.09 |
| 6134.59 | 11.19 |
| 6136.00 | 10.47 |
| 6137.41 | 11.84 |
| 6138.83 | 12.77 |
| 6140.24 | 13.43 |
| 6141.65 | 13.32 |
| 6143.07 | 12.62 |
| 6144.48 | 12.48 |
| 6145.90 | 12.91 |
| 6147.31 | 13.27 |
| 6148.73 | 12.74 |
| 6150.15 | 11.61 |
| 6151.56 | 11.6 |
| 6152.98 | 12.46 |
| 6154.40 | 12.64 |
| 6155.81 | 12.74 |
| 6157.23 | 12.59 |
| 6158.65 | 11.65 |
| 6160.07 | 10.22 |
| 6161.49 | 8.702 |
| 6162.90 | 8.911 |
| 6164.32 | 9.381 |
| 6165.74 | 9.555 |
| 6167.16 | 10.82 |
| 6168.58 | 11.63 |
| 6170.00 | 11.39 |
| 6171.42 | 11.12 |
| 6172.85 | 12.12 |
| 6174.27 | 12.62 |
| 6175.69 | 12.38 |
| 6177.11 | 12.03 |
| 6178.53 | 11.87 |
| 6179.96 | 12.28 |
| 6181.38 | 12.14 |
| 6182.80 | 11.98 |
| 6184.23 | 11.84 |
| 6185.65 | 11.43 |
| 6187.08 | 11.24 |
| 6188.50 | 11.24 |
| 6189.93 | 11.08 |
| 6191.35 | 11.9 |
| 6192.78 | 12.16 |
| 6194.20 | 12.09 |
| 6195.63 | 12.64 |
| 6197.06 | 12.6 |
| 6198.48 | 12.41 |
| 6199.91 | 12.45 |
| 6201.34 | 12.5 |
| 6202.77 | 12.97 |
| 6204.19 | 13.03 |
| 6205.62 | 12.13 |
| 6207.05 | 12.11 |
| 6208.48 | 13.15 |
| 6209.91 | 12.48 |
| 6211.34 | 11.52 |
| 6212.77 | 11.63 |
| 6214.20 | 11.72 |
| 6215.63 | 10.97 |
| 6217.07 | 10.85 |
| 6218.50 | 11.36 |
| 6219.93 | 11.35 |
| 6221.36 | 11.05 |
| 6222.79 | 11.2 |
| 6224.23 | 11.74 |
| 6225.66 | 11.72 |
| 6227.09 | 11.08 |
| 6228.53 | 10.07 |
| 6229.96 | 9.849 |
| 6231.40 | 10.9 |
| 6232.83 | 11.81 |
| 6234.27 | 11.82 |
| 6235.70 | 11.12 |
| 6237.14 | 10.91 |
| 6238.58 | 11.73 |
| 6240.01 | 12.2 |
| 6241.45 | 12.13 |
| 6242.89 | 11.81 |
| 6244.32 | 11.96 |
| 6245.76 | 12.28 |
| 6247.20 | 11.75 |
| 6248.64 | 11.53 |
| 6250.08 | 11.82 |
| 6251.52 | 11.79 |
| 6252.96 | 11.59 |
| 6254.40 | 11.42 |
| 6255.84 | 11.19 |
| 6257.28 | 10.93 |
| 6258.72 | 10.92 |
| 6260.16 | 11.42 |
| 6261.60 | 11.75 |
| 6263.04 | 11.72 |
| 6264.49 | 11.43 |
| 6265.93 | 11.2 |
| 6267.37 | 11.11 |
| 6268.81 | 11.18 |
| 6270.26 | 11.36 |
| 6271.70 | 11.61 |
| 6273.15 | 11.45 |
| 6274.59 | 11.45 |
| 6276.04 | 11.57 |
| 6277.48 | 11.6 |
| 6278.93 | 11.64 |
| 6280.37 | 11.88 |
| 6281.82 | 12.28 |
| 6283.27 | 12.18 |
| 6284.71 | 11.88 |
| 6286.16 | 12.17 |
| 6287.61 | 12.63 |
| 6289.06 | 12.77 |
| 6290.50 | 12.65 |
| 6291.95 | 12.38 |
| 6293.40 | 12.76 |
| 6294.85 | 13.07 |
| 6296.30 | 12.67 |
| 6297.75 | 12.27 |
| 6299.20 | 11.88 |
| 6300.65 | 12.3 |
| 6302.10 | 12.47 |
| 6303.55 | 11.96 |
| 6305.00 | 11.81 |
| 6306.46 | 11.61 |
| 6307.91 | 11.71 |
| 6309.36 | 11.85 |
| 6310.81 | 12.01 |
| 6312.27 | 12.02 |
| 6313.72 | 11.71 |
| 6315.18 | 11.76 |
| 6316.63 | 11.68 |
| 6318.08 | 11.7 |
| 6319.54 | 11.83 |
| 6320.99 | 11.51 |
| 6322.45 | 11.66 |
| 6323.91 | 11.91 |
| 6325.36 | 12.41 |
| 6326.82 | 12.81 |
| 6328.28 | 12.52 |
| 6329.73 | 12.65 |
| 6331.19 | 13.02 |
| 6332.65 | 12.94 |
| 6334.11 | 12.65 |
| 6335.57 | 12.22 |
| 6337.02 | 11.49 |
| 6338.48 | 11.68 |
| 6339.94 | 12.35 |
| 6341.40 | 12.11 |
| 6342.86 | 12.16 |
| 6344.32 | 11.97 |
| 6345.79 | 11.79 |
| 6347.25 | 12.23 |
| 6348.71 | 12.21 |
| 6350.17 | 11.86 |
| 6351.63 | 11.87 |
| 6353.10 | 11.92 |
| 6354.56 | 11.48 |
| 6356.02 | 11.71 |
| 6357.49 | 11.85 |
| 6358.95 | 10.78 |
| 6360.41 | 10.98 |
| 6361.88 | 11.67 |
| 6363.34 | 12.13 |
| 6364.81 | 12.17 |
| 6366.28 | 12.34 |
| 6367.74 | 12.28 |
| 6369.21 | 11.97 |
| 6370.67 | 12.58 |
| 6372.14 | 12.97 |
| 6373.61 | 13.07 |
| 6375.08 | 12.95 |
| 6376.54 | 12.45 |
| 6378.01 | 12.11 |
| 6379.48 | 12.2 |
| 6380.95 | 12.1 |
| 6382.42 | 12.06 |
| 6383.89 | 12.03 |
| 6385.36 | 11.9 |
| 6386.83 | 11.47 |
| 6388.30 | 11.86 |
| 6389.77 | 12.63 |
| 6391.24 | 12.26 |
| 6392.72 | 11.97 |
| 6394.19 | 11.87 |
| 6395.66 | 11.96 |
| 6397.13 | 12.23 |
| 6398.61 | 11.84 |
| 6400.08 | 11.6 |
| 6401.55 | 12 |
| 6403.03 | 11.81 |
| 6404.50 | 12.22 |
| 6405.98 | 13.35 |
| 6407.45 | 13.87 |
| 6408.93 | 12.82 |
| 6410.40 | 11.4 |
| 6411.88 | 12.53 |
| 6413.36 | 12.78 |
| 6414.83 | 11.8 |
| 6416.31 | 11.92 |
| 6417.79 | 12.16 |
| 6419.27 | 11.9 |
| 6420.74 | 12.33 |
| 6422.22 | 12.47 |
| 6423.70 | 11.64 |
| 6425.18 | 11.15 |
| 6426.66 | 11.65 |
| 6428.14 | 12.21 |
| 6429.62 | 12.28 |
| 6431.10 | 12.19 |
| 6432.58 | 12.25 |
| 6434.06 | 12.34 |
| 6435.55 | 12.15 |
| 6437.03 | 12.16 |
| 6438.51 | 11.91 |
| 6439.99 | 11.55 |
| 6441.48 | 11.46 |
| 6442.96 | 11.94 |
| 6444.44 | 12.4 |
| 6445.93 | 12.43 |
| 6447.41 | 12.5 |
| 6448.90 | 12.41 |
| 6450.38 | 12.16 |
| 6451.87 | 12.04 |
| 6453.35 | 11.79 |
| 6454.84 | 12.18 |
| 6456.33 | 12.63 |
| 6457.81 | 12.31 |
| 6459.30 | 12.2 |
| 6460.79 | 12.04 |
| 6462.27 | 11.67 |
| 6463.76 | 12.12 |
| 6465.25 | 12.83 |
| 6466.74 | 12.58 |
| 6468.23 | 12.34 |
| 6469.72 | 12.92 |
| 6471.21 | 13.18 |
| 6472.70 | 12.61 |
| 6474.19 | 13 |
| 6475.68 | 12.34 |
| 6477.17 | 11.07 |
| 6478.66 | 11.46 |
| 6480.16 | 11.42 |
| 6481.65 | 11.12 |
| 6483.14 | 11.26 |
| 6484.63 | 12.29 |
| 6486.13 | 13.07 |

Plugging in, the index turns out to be 0.08 mag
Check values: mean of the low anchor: 12.9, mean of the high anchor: 12.2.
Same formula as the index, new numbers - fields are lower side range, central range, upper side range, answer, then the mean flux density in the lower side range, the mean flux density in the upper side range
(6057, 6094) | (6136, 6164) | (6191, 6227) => 0.04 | 12.9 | 12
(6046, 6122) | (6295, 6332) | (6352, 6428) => 0.02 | 12.9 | 12.1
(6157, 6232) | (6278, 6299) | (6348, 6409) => -0.05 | 11.5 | 12.1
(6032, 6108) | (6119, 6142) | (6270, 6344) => 0.07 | 12.8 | 12.1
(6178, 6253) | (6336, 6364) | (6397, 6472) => 0.02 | 11.8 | 12.2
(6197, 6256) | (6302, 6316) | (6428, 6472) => 0.00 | 11.7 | 12.2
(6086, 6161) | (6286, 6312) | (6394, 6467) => 0.00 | 12.4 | 12.2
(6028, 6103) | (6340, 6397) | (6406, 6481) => 0.02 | 12.9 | 12.2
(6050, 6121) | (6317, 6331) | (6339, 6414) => 0.01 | 12.9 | 12.1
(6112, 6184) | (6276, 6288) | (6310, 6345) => 0.01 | 11.9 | 12.1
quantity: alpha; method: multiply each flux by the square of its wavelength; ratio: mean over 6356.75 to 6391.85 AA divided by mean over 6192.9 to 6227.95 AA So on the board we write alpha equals 1.07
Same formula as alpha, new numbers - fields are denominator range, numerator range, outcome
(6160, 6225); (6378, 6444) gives 1.12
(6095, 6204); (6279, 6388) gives 1.07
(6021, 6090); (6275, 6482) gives 1.05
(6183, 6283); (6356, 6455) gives 1.10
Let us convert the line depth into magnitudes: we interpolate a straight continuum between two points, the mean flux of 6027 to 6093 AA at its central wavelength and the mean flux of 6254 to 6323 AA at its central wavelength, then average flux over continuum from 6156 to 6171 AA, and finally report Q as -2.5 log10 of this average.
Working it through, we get 0.17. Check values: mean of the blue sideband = 12.8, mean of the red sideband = 11.8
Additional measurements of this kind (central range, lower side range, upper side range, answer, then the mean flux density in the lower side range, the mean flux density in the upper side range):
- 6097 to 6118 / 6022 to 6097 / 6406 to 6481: 0.008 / 12.9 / 12.2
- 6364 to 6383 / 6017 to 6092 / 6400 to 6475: -0.006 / 12.8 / 12.2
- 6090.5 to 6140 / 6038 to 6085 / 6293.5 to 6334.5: 0.038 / 12.9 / 12.2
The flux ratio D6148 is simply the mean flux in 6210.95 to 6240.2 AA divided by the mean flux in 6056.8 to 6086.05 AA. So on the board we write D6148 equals 0.87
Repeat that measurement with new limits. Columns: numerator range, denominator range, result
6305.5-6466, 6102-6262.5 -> 1.03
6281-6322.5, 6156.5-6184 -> 1.08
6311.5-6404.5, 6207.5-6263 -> 1.05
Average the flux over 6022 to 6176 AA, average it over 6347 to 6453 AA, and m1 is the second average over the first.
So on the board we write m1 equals 0.97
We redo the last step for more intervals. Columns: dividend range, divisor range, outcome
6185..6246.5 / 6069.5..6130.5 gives 0.93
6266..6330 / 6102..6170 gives 1.01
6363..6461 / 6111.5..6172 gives 1.03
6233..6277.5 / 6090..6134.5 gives 0.93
